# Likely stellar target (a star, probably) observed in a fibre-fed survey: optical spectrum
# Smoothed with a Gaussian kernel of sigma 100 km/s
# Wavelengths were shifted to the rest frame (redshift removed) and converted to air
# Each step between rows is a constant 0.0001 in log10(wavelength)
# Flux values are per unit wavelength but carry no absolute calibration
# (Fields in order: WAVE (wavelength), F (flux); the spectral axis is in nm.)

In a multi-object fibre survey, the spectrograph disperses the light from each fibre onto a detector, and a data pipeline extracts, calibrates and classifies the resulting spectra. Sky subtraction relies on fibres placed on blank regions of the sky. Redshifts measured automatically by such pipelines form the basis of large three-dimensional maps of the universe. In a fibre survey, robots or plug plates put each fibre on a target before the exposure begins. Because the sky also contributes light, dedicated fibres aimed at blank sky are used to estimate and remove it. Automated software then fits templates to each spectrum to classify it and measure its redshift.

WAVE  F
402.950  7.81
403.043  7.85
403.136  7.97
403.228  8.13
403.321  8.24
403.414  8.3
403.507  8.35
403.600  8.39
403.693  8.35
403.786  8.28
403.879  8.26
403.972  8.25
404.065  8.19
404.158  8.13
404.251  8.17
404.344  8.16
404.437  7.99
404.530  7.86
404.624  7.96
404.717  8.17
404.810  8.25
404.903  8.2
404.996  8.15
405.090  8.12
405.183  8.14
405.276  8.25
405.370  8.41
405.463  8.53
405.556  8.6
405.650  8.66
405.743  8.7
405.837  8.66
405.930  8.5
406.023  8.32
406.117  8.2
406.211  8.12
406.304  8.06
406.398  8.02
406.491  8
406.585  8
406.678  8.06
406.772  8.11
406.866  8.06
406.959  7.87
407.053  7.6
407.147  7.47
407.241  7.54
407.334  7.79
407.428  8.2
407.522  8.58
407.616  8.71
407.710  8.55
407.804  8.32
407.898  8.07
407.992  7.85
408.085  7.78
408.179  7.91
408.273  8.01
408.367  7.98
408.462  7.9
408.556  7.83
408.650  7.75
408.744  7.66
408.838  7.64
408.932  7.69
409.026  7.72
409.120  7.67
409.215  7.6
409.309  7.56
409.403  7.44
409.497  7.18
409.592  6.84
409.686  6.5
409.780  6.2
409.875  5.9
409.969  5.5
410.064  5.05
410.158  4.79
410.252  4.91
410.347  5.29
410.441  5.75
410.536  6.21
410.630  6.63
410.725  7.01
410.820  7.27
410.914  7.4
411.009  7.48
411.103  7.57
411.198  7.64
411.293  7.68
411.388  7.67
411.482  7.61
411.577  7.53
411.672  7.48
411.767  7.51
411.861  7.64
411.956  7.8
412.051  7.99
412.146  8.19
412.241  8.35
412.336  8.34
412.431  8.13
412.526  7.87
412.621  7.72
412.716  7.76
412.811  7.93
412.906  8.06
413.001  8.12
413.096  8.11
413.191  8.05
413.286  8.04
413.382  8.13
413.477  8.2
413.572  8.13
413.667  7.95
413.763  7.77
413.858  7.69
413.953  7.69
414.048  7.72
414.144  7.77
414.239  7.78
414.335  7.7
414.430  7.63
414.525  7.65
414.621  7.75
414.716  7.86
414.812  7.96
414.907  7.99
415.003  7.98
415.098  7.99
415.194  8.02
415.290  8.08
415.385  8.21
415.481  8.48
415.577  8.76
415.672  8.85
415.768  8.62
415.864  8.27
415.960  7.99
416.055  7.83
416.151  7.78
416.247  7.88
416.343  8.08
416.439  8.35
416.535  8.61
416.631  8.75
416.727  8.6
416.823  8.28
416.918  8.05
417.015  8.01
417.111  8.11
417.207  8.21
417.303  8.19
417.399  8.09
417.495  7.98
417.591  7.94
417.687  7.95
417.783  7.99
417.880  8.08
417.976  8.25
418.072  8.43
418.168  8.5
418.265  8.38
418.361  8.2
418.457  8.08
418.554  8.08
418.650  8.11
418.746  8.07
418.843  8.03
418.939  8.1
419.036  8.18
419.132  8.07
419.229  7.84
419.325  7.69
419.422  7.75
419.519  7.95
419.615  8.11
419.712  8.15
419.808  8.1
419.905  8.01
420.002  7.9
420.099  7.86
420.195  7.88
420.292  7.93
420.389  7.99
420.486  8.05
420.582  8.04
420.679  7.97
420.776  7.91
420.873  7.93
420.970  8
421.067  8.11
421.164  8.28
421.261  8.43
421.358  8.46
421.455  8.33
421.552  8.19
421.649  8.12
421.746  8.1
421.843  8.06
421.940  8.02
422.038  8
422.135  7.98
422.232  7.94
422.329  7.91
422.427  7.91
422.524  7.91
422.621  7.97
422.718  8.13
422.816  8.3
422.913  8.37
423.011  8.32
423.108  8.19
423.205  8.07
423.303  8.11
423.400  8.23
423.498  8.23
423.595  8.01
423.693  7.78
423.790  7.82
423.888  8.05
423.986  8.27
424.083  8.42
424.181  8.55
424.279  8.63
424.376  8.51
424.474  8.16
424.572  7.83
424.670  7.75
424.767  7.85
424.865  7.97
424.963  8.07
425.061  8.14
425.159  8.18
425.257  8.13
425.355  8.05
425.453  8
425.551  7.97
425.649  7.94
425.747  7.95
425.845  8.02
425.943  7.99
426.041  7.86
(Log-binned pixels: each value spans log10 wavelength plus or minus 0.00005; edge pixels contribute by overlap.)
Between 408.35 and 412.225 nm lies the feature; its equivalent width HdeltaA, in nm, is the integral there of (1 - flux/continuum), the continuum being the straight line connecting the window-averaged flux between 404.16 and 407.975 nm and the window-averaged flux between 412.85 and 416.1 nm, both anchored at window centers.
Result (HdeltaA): 0.48 nm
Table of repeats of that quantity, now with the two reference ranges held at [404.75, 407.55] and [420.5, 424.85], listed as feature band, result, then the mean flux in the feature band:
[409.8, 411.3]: 0.33 nm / 6.34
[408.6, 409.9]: 0.14 nm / 7.26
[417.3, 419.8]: 0.01 nm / 8.08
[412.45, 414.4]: 0.06 nm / 7.91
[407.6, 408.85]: 0.03 nm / 7.99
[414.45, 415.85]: 0.00 nm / 8.15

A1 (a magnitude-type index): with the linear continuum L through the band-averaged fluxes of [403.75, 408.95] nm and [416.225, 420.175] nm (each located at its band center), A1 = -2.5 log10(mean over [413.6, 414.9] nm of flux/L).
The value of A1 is 0.05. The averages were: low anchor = 8.11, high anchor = 8.12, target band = 7.78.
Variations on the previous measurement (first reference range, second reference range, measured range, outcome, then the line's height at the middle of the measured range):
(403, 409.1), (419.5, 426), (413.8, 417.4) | 0.00 mag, 8.1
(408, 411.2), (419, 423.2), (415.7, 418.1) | -0.07 mag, 7.66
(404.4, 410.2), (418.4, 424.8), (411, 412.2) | 0.03 mag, 7.87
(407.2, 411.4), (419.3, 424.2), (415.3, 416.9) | -0.09 mag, 7.7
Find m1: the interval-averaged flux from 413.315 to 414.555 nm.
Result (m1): 7.84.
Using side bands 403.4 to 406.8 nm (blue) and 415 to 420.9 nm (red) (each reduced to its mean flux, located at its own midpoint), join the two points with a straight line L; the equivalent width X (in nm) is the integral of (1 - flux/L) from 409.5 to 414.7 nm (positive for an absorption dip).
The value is 0.52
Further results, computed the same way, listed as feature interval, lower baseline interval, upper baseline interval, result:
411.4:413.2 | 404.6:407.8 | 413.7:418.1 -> 0.05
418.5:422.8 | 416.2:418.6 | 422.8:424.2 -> 0.08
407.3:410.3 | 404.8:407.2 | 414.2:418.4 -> 0.31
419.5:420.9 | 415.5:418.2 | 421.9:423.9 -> 0.03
